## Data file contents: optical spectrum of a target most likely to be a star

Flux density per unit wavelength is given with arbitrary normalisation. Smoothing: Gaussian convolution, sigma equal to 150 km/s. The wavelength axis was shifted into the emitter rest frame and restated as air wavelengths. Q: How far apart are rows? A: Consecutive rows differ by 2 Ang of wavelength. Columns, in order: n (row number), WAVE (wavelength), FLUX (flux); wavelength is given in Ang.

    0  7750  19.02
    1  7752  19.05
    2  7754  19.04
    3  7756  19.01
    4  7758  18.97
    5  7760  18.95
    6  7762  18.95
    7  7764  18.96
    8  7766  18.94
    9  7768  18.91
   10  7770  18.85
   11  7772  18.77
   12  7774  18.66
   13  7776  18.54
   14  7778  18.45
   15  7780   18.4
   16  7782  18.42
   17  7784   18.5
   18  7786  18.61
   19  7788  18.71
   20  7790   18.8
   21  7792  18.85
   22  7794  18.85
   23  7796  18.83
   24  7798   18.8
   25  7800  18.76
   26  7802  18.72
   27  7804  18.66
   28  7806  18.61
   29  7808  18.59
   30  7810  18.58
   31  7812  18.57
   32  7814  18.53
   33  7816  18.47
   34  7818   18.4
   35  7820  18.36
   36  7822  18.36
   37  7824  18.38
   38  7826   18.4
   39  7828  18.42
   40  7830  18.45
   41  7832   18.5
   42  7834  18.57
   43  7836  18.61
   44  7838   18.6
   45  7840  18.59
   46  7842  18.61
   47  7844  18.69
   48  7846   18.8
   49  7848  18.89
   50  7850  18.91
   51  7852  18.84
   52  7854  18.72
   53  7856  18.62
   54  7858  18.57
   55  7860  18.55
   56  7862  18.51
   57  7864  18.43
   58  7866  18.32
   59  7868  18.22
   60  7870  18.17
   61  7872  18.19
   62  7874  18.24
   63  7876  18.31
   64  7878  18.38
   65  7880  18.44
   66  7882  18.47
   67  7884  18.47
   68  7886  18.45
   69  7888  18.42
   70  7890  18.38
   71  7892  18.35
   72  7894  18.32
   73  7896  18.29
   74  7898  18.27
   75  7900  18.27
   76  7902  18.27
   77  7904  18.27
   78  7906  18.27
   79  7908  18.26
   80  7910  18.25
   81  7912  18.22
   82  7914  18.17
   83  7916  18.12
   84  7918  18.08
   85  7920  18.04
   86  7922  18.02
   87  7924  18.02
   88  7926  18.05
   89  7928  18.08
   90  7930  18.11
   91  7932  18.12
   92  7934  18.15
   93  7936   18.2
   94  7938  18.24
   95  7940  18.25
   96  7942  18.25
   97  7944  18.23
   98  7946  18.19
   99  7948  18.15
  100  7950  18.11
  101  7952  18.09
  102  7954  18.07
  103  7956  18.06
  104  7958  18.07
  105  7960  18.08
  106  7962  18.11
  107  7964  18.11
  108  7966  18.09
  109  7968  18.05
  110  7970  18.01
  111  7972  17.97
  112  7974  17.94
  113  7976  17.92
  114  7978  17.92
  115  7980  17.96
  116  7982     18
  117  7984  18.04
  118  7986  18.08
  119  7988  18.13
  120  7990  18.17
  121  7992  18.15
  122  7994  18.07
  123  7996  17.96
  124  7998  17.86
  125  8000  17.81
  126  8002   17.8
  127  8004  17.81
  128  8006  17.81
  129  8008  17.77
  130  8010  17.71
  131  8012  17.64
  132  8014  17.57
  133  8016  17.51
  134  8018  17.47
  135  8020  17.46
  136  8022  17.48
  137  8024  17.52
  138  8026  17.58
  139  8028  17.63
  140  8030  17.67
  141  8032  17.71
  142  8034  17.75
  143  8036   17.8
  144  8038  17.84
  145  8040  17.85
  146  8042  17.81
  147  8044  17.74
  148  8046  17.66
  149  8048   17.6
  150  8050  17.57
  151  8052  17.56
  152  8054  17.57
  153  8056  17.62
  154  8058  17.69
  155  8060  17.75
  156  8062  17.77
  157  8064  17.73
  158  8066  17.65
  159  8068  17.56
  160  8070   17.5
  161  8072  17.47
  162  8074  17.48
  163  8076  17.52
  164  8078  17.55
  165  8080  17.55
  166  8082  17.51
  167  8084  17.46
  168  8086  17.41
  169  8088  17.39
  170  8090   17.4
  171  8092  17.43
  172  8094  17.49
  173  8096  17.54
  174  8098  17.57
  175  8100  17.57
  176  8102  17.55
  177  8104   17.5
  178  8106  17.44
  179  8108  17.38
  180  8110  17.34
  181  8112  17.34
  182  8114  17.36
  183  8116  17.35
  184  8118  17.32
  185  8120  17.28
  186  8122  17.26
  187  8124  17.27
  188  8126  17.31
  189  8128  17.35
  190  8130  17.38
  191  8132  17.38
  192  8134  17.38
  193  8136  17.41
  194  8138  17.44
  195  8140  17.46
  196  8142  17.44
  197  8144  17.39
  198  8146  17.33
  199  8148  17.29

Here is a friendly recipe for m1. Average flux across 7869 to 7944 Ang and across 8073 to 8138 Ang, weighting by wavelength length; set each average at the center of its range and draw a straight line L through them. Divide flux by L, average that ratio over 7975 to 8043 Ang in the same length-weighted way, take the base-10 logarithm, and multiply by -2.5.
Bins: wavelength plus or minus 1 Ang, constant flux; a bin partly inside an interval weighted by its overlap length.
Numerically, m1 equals 0.00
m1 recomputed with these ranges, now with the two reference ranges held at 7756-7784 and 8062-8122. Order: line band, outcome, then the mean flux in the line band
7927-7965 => -0.005 mag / 18.1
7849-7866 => -0.013 mag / 18.6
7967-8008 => -0.005 mag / 18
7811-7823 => 0.007 mag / 18.4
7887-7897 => -0.005 mag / 18.4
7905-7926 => 0.002 mag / 18.1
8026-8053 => -0.001 mag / 17.7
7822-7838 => 0.002 mag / 18.5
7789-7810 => -0.006 mag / 18.7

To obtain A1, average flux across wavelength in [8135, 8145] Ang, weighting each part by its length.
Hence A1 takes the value 17.4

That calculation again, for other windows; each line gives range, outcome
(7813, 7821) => 18.4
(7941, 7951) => 18.2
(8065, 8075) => 17.5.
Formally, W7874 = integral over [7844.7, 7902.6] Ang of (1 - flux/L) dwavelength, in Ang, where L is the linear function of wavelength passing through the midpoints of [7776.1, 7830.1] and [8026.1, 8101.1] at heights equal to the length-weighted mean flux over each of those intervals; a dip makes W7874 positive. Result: -0.4 Ang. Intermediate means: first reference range 18.6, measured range 18.5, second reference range 17.6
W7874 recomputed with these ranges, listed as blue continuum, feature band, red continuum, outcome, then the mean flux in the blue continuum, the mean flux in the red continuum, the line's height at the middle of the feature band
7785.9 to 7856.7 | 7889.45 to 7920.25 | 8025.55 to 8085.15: 0.06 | 18.6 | 17.6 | 18.3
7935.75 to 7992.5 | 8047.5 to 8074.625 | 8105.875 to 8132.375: 0.01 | 18.1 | 17.3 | 17.6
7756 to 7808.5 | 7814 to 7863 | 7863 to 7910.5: -0.16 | 18.7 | 18.3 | 18.5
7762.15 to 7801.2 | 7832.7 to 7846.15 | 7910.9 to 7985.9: -0.09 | 18.7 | 18.1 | 18.5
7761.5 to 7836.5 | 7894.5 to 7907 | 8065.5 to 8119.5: -0.04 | 18.6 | 17.5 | 18.2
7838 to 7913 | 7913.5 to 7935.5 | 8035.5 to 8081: 0.17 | 18.4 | 17.6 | 18.2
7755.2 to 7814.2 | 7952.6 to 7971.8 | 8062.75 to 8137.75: -0.07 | 18.7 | 17.4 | 18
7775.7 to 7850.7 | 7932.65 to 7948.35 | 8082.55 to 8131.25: -0.11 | 18.6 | 17.4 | 18.1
